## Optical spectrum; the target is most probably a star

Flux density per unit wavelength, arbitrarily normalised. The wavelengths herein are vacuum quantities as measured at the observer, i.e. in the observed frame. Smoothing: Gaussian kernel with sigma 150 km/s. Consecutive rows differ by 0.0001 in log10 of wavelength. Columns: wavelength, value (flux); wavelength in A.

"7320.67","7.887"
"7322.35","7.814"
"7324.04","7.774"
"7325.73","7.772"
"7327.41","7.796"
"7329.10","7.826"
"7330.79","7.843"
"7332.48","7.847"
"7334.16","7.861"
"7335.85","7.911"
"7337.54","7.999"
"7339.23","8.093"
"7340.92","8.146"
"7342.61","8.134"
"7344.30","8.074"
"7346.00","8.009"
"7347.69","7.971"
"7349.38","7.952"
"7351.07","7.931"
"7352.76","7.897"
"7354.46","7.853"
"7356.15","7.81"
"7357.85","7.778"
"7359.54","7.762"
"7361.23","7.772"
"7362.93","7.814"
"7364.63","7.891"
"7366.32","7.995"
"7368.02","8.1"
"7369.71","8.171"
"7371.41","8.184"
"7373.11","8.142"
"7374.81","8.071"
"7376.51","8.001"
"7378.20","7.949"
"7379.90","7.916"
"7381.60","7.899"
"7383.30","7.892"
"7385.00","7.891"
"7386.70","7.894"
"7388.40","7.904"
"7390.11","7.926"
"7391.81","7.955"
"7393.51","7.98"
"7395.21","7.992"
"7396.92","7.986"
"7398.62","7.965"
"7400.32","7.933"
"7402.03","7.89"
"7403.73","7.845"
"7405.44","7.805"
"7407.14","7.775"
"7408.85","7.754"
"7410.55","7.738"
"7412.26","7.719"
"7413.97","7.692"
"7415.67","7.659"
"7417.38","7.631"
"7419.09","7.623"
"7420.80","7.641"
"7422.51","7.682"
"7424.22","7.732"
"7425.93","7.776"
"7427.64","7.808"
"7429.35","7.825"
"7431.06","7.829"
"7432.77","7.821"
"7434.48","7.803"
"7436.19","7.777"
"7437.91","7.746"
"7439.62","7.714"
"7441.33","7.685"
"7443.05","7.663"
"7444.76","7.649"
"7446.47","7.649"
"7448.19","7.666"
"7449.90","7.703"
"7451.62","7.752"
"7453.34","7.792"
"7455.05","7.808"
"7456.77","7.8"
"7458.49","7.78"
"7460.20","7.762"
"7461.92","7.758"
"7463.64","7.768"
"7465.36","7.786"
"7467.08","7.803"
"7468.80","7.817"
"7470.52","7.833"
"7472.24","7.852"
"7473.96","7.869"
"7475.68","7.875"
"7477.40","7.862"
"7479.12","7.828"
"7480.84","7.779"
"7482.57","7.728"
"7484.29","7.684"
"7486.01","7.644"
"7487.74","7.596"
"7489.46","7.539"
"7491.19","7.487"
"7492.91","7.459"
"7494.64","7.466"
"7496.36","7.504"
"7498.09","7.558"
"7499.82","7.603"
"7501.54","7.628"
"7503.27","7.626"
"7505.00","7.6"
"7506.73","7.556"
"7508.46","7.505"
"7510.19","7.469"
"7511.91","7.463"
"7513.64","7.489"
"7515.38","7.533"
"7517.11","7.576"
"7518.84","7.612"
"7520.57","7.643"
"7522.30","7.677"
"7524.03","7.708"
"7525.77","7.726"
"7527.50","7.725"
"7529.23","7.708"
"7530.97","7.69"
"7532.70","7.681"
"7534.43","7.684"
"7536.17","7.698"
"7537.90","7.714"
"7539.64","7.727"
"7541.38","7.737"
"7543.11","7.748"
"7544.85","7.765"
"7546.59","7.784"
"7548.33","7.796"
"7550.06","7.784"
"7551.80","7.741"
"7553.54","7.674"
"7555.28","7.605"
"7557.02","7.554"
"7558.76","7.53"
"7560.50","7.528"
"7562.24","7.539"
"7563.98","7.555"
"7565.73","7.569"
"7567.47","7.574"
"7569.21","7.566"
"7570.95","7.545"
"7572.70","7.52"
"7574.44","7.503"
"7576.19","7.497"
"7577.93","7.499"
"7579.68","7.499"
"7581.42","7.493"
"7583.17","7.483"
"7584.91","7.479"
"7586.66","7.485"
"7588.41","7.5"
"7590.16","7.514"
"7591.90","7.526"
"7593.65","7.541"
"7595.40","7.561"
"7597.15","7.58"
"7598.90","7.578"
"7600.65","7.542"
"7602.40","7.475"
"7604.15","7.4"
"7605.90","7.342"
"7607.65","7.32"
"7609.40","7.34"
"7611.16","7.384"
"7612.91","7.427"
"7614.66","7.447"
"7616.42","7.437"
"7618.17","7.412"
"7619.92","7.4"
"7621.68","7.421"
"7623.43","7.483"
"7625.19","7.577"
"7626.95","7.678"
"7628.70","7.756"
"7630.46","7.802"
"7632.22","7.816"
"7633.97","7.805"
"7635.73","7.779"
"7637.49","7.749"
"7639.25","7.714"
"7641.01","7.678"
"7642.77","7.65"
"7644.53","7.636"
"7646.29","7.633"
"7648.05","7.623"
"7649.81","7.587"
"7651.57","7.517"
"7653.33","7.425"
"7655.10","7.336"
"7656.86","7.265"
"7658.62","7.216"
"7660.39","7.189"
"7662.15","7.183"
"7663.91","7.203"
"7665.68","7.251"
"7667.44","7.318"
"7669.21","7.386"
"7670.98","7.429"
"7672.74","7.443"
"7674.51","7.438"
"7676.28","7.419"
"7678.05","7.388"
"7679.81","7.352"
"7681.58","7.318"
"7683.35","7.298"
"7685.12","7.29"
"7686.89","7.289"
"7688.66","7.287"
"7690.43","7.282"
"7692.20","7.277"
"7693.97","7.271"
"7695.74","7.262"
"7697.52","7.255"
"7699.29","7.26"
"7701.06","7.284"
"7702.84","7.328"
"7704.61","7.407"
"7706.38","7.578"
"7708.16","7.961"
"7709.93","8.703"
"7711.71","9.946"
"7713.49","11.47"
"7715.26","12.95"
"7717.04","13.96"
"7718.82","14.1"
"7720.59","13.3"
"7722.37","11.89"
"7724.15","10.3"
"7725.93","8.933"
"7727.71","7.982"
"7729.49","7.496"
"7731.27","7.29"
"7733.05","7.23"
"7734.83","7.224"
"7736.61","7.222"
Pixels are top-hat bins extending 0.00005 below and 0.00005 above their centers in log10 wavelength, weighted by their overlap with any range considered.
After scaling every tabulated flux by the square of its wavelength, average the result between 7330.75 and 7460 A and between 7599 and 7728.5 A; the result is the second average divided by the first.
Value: 1.10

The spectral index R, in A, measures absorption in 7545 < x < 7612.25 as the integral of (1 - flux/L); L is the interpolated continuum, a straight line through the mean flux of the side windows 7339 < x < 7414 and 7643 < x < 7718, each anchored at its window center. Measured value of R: 2.9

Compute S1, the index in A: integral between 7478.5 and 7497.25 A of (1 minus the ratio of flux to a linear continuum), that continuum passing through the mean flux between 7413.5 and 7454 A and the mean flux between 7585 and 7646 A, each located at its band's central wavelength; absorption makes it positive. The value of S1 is 0.2 A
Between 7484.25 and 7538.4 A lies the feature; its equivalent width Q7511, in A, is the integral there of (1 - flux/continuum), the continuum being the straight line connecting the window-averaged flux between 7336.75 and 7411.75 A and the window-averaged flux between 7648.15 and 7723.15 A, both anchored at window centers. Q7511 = 3.2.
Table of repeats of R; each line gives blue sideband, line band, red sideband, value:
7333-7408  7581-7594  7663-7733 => 1.2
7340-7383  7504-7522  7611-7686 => 0.4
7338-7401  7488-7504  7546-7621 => 0.3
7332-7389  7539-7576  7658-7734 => 2.5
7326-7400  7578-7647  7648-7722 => 4.9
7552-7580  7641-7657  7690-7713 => 0.3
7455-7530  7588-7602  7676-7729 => 1.1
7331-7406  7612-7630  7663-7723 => 1.8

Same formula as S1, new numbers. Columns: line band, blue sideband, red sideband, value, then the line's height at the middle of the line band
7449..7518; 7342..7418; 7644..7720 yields 2.4 A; 7.95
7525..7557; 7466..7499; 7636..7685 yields -0.5 A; 7.61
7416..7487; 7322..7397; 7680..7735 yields 3.4 A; 8.15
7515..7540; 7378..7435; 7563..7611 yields -0.2 A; 7.61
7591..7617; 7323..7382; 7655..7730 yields 2.5 A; 8.25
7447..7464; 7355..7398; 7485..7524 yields -0.1 A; 7.71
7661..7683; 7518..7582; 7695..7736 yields 3.6 A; 8.8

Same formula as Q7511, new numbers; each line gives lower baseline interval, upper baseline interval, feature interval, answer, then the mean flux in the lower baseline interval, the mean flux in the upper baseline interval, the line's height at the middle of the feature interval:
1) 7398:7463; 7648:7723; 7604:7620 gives 1.39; 7.75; 8.23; 8.09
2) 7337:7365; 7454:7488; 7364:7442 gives 0.08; 7.93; 7.79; 7.87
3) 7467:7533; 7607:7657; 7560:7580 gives 0.18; 7.65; 7.56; 7.6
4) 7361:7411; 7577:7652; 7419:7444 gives 0.37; 7.94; 7.55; 7.86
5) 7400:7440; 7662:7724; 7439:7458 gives 0.27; 7.76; 8.46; 7.83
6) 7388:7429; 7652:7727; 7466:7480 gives 0.16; 7.81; 8.34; 7.93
